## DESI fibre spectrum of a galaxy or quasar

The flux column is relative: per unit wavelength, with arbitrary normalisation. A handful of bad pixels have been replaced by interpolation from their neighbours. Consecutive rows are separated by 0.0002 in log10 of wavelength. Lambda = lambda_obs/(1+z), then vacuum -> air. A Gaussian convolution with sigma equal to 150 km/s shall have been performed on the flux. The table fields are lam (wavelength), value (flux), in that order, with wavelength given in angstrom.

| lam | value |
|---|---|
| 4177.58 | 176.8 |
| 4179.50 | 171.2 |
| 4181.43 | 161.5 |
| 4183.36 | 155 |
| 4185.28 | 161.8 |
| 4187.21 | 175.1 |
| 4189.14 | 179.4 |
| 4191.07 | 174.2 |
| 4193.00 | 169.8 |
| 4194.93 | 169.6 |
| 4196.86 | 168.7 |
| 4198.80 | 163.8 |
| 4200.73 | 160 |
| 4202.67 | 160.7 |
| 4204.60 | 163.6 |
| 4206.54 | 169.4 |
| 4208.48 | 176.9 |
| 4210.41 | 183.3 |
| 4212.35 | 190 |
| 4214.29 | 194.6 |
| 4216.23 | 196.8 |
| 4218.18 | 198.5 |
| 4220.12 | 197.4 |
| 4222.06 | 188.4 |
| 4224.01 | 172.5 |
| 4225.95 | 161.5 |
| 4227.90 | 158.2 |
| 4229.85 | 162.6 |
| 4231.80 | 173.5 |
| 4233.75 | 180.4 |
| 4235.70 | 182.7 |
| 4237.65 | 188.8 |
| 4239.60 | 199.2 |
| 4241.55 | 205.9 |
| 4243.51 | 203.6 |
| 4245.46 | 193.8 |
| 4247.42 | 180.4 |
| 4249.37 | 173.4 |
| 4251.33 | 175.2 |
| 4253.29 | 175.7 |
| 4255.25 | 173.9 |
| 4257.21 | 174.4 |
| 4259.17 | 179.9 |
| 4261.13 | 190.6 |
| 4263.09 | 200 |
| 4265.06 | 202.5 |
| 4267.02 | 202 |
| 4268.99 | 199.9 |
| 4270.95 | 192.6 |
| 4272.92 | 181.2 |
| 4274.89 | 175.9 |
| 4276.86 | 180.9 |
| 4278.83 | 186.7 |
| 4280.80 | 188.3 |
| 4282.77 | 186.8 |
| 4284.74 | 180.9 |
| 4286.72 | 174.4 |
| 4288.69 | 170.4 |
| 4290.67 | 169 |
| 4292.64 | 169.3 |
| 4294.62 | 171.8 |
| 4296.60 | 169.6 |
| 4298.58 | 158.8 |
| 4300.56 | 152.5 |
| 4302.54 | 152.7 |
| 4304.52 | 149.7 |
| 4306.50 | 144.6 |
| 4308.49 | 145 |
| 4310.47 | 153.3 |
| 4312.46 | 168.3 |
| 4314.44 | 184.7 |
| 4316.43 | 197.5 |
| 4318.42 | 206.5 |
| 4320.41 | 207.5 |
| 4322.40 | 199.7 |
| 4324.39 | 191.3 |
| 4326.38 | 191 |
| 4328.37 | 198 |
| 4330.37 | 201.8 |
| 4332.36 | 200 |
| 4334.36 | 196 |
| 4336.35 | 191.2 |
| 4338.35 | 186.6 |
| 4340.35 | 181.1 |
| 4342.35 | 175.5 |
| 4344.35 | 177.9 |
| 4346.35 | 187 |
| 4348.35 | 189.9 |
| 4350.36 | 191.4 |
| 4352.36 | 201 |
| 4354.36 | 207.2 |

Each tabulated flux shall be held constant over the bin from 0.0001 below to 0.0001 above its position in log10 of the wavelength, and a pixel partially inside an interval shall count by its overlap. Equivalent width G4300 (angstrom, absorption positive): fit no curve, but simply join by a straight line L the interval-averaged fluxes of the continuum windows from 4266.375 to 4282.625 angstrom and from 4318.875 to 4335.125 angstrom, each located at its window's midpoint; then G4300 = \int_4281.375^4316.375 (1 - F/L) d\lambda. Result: 4.9 angstrom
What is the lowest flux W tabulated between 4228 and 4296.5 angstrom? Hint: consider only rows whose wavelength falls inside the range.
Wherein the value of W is 162.6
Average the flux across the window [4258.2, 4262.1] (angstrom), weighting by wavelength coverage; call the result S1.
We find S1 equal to 185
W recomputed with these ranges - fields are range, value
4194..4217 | 160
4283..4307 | 144.6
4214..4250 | 158.2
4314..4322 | 184.7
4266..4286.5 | 175.9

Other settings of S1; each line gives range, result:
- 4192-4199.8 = 168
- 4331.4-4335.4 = 198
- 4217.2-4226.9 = 184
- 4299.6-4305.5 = 152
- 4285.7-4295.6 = 171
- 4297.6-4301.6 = 156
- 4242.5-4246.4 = 199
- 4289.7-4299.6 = 168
